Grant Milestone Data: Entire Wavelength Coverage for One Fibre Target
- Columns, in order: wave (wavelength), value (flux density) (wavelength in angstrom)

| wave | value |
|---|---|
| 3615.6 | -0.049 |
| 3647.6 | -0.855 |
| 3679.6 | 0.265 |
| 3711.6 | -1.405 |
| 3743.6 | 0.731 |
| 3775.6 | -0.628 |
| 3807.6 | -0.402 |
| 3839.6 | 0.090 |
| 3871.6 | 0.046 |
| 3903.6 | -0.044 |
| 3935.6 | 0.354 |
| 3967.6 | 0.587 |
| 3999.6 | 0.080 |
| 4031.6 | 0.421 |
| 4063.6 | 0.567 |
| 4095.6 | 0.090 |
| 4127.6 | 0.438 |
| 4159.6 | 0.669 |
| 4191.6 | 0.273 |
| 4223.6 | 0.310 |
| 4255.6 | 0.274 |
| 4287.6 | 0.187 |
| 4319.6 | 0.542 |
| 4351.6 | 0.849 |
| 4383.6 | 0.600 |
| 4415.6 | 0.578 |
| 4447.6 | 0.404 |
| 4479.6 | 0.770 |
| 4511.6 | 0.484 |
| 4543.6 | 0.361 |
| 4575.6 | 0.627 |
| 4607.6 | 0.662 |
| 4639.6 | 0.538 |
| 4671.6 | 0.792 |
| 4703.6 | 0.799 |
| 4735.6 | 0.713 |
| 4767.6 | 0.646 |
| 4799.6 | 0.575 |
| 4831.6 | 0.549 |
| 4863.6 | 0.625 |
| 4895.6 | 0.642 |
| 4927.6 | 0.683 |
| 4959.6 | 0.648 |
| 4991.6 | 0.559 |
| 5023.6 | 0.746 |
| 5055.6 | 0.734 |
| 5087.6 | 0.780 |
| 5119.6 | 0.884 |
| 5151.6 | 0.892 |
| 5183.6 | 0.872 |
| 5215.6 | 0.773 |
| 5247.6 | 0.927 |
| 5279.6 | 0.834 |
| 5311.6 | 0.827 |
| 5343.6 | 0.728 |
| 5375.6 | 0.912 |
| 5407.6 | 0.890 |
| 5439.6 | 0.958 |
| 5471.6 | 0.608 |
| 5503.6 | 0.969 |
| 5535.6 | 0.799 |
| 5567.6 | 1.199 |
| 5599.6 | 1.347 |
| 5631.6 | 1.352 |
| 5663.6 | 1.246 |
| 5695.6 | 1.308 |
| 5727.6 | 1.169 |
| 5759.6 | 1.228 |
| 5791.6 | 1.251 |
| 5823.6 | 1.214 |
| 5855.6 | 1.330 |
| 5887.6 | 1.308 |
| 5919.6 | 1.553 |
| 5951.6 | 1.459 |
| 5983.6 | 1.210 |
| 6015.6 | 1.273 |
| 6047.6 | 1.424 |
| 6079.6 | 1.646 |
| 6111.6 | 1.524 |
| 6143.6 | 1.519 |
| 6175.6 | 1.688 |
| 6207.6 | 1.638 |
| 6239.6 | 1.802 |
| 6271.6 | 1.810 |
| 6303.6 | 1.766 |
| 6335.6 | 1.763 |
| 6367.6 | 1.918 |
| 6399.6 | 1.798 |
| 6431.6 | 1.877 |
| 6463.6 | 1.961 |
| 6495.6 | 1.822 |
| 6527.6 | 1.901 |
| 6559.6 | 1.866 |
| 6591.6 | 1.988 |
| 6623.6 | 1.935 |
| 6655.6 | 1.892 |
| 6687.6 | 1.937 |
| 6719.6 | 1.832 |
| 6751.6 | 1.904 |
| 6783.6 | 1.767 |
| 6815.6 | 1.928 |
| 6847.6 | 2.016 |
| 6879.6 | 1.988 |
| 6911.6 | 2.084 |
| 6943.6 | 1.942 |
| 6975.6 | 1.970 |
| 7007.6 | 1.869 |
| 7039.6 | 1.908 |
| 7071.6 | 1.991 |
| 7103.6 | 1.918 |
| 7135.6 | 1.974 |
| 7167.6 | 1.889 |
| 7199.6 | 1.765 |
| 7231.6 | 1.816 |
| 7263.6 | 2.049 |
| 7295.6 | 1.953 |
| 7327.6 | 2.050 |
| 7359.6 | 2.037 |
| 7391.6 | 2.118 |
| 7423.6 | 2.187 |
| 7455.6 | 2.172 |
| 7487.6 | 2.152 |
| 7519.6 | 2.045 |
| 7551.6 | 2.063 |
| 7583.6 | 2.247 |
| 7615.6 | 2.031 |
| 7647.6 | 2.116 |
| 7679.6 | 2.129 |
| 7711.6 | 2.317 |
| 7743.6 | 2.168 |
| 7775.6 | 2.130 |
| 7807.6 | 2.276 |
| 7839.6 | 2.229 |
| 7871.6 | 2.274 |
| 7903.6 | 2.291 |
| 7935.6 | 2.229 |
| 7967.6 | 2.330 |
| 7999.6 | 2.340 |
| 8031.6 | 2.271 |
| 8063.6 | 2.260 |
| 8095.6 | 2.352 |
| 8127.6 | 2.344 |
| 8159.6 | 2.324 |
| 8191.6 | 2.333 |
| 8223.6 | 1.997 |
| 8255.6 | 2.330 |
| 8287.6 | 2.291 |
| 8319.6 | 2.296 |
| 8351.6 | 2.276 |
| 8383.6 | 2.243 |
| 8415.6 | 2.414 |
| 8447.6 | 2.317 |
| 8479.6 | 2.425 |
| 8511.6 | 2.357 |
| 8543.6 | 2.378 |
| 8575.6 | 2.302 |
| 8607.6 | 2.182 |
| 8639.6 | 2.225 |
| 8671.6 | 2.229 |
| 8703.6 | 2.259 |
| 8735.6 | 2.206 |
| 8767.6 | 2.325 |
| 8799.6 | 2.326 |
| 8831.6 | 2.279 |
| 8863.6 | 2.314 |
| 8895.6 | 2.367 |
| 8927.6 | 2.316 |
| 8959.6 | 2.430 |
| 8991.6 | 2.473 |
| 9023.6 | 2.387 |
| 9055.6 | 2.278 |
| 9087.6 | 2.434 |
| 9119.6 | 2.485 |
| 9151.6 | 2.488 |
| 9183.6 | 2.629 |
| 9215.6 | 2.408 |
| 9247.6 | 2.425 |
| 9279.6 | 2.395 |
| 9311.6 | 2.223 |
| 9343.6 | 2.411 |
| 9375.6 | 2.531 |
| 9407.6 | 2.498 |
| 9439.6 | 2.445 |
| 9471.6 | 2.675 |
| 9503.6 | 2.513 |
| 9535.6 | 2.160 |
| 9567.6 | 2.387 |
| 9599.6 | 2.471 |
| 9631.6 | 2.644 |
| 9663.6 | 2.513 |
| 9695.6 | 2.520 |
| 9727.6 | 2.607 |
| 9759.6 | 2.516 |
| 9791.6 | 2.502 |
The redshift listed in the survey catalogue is 0.394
